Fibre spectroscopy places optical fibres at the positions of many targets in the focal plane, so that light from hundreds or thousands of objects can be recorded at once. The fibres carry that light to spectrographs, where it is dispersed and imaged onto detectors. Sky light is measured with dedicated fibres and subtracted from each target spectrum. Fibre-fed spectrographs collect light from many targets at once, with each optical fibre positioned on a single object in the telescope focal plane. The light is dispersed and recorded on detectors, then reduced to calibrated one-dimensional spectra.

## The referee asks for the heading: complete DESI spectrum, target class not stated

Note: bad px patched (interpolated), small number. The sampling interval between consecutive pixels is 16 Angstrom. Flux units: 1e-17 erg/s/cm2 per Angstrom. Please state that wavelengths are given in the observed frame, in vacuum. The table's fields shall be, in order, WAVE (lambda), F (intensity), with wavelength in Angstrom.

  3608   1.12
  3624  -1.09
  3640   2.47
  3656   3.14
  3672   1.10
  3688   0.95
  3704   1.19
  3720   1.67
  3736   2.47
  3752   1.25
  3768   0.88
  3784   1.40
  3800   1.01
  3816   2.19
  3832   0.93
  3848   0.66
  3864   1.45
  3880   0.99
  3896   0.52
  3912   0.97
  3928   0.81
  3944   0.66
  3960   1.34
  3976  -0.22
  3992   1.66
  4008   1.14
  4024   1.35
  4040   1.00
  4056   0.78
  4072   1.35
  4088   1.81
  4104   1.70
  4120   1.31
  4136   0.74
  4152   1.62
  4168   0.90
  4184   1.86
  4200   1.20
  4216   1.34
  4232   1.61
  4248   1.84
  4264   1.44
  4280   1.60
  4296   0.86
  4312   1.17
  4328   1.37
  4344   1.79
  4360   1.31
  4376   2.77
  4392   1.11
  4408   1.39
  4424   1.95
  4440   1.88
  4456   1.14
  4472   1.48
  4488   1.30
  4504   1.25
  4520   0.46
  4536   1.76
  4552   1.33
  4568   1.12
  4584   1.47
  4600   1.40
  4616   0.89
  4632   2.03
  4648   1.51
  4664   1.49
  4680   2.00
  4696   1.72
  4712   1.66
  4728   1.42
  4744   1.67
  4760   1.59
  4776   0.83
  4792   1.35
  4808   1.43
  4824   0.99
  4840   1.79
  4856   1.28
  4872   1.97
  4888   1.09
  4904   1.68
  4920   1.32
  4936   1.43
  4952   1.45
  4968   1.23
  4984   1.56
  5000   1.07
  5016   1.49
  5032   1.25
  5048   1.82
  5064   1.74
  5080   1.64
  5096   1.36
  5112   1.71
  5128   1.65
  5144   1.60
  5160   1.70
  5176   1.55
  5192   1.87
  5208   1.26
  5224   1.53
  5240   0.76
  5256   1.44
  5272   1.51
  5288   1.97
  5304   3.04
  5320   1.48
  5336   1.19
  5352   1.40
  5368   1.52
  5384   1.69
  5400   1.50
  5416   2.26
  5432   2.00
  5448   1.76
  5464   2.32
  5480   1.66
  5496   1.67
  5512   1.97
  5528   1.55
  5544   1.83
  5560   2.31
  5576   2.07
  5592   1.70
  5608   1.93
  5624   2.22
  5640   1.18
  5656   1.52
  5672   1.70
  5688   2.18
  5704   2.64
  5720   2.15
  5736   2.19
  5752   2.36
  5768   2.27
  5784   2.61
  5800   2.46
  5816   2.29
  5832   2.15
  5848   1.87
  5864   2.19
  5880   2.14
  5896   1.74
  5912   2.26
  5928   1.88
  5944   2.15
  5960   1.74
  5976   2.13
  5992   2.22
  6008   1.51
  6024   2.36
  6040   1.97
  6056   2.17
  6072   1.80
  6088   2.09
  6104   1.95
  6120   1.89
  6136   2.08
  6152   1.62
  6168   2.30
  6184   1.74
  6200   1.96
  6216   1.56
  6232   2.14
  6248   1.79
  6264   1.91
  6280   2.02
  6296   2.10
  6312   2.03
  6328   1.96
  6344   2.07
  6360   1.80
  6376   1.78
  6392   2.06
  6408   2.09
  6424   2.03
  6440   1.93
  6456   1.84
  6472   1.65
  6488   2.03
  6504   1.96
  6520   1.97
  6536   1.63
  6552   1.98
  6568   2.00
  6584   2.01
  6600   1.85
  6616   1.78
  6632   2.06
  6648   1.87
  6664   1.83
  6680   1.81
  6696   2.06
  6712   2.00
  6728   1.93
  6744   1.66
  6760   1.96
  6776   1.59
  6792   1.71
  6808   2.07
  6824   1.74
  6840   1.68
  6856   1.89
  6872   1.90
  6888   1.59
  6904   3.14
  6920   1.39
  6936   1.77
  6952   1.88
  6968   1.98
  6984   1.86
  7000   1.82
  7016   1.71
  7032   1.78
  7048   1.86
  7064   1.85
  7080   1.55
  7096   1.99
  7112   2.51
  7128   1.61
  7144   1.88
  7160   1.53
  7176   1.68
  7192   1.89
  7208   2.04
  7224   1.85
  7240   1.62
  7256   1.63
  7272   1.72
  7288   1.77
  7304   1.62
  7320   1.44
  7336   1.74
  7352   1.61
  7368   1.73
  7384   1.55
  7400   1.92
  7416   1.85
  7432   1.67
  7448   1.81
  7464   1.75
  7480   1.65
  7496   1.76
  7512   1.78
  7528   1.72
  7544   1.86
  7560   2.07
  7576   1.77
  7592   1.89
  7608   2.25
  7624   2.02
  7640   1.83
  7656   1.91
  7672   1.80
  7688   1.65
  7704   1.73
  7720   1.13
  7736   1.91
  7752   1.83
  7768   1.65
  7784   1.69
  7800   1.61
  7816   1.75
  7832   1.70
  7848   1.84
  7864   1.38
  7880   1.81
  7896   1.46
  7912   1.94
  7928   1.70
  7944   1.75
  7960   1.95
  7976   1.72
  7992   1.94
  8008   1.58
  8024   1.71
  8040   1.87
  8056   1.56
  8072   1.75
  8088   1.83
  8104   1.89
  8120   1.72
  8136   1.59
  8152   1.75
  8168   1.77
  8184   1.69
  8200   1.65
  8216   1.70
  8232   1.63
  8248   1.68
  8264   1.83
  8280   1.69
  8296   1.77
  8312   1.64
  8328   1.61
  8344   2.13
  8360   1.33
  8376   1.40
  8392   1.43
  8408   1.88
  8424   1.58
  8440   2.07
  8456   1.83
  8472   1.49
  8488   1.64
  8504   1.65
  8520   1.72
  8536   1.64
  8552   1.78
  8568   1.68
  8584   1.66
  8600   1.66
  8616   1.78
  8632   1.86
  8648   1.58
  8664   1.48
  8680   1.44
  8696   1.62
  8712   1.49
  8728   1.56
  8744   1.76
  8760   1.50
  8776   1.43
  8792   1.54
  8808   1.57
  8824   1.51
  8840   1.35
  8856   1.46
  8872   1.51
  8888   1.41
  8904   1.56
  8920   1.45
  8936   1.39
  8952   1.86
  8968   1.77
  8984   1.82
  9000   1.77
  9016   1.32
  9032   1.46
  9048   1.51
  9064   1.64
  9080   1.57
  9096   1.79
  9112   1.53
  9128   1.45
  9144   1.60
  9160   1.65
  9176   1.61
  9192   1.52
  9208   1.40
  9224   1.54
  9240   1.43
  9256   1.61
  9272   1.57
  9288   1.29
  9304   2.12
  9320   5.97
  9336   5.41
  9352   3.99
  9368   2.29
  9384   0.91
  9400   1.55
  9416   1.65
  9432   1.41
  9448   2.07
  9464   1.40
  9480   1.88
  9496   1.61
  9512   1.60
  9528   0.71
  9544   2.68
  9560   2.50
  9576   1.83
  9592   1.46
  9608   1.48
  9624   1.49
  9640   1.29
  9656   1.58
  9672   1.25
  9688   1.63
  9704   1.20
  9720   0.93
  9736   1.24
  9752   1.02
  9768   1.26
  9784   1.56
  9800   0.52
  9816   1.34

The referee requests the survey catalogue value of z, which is 0.421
